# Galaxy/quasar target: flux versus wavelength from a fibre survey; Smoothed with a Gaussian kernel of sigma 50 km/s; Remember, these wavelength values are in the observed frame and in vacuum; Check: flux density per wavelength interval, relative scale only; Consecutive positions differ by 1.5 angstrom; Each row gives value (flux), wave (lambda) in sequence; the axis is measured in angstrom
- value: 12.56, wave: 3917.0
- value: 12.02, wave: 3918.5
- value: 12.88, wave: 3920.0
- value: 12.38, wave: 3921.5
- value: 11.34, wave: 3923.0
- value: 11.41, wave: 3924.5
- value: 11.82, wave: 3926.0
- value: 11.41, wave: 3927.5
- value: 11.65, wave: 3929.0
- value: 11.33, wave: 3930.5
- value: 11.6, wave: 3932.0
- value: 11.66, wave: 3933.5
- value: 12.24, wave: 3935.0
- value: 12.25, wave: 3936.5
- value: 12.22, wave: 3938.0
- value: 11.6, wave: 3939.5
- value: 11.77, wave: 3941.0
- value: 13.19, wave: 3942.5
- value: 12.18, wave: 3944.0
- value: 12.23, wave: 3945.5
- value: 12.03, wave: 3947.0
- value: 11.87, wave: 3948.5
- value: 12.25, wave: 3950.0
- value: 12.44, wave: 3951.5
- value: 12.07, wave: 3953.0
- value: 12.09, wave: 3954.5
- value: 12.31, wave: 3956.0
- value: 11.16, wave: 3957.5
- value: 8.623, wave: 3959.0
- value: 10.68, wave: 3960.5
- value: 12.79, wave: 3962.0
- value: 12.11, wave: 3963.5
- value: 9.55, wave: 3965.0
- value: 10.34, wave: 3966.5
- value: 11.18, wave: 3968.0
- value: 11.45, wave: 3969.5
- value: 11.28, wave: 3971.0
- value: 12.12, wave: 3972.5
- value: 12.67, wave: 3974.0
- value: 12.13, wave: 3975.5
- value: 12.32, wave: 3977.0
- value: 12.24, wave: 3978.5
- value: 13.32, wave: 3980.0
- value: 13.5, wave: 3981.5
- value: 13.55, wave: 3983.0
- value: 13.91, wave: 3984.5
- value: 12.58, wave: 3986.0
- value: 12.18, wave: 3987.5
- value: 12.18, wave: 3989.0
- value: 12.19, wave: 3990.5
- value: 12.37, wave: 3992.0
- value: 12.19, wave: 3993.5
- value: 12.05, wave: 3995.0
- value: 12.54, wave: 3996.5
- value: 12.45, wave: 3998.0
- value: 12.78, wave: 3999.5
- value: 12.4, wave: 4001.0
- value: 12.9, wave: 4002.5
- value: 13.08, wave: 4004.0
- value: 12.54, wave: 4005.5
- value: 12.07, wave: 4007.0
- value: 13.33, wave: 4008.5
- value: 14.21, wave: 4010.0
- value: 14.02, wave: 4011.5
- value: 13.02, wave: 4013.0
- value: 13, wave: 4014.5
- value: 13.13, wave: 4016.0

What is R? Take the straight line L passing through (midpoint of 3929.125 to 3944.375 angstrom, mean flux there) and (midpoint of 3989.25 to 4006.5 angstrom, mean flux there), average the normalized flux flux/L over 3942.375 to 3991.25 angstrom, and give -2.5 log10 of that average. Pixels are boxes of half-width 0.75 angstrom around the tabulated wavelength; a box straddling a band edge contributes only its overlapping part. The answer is 0.02 mag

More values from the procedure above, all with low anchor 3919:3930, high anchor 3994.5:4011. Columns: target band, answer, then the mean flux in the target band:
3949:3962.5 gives 0.057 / 11.6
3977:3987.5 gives -0.043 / 13.1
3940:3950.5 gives -0.010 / 12.2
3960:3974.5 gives 0.087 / 11.4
